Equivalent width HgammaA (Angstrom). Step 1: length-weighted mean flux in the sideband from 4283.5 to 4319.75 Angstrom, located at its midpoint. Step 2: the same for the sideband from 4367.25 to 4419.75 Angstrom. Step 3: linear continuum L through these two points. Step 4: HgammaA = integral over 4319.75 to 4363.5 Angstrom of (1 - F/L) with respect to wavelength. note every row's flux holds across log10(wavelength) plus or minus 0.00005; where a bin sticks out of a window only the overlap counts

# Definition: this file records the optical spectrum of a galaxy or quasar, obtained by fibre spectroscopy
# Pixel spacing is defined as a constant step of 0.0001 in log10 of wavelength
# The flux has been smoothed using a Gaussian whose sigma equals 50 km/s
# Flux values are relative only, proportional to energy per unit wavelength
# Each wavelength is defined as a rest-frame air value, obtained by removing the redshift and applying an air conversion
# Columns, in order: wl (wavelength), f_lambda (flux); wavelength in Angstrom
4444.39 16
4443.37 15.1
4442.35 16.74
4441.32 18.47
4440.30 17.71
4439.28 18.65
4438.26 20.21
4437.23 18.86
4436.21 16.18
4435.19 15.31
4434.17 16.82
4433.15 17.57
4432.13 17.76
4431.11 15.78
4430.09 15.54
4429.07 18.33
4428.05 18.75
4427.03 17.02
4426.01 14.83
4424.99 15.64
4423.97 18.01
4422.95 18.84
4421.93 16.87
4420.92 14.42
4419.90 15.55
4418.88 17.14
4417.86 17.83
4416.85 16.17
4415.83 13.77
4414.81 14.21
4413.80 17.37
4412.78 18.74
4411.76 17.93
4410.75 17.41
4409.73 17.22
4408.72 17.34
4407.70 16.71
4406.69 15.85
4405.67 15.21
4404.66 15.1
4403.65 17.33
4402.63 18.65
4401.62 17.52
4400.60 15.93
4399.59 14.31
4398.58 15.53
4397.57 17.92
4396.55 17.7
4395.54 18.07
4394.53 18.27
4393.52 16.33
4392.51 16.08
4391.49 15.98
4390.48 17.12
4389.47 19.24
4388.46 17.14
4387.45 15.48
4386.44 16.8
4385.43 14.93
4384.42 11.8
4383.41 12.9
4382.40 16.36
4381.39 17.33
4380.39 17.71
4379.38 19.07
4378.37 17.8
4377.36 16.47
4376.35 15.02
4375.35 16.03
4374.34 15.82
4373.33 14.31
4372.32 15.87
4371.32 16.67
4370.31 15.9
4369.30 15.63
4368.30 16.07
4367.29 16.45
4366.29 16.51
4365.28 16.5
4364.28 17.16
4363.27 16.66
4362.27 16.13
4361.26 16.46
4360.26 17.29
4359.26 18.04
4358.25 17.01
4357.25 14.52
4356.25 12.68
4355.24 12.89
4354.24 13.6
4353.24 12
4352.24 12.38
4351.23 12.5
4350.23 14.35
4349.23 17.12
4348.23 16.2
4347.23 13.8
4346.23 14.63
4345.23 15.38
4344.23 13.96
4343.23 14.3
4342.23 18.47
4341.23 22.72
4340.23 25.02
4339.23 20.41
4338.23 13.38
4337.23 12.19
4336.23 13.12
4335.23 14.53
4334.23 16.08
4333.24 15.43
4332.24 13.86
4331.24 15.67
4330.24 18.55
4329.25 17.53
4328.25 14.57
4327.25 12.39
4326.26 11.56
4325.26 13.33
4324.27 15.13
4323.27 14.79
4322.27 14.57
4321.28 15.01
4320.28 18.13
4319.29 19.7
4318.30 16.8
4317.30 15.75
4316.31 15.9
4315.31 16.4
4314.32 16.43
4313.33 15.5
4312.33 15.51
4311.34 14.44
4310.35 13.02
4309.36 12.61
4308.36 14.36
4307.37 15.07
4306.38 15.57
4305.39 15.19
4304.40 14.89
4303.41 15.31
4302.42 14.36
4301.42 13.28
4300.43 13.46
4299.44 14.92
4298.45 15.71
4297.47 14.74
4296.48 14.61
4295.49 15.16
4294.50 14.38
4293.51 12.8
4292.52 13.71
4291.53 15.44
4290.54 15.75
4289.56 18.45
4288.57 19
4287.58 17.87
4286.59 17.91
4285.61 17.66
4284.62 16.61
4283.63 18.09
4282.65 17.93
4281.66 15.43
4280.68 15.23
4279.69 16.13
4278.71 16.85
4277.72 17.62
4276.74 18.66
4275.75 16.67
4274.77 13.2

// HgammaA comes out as 1.4 Angstrom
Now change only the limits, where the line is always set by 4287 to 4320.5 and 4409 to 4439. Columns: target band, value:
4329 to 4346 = -0.7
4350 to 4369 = 1.0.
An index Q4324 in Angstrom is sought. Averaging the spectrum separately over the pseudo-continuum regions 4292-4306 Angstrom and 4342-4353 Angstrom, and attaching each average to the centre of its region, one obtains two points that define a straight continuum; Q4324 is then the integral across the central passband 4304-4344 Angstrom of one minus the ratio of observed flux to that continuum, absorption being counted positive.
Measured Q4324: -3.0 Angstrom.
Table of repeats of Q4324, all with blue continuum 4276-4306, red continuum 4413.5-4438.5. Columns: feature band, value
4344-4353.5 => 1.1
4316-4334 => 0.7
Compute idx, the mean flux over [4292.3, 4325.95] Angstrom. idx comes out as 15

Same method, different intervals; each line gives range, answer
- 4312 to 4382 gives 15.8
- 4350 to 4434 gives 16.2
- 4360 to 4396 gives 16.4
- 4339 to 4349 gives 17.4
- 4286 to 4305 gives 15.4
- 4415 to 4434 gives 16.6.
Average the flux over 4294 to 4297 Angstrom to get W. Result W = 14.7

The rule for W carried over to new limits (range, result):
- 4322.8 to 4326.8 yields 13.7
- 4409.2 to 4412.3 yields 17.5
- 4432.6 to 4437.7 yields 17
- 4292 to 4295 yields 13.6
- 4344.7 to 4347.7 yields 14.6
